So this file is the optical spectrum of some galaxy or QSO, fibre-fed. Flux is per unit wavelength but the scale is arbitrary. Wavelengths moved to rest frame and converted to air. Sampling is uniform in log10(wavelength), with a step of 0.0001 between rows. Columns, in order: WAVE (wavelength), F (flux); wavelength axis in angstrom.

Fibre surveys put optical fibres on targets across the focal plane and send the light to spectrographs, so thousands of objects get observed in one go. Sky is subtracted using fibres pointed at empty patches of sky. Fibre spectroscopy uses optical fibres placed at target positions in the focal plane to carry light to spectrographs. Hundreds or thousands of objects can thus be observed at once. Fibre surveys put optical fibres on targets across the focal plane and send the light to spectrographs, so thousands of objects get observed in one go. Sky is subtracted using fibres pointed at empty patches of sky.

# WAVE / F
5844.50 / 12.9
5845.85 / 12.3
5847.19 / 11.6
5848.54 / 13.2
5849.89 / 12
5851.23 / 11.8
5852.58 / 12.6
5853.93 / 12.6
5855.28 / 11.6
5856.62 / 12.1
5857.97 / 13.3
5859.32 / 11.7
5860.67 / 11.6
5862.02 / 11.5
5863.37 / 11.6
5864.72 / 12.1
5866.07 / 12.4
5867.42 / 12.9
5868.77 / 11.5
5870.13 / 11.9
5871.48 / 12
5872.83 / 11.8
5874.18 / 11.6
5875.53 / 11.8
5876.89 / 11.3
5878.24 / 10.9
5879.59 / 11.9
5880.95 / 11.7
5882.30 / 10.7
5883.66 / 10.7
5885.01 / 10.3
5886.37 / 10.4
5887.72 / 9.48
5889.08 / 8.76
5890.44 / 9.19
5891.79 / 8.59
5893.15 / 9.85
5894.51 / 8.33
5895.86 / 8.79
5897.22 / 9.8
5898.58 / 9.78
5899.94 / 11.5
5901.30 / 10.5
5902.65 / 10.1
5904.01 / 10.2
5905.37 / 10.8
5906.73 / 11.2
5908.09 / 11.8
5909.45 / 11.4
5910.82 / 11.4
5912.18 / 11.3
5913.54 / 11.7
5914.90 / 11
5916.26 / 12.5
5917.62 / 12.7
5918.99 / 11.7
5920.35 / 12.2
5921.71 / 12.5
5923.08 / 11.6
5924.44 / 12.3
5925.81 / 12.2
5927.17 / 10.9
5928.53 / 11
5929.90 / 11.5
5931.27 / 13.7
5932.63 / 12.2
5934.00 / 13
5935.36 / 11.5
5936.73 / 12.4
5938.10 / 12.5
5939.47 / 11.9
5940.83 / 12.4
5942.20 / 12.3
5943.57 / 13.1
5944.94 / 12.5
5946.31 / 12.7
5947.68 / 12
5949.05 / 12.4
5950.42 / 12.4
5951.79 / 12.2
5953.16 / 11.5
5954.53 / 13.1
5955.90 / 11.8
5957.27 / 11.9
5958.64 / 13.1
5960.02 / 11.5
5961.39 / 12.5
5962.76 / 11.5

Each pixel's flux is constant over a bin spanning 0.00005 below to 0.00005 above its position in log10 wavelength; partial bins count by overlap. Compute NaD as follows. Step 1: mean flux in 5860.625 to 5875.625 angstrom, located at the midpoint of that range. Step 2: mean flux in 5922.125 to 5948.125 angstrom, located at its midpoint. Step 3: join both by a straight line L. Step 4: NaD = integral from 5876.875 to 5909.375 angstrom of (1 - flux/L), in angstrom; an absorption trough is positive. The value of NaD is 4.7 angstrom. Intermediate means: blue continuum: 11.9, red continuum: 12.2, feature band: 10.3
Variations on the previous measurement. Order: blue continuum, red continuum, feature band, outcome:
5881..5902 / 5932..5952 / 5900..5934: -1.6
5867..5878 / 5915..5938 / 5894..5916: 2.4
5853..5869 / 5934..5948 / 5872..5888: 1.4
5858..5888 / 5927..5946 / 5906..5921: 0.3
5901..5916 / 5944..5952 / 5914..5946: -1.0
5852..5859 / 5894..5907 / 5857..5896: 1.1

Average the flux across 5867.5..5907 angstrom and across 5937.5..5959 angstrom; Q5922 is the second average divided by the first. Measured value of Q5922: 1.2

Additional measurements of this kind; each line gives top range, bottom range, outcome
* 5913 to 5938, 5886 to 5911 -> 1.20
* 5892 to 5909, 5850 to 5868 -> 0.84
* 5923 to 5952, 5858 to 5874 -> 1.02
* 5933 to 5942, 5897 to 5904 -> 1.19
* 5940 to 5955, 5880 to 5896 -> 1.27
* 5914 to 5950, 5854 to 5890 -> 1.06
